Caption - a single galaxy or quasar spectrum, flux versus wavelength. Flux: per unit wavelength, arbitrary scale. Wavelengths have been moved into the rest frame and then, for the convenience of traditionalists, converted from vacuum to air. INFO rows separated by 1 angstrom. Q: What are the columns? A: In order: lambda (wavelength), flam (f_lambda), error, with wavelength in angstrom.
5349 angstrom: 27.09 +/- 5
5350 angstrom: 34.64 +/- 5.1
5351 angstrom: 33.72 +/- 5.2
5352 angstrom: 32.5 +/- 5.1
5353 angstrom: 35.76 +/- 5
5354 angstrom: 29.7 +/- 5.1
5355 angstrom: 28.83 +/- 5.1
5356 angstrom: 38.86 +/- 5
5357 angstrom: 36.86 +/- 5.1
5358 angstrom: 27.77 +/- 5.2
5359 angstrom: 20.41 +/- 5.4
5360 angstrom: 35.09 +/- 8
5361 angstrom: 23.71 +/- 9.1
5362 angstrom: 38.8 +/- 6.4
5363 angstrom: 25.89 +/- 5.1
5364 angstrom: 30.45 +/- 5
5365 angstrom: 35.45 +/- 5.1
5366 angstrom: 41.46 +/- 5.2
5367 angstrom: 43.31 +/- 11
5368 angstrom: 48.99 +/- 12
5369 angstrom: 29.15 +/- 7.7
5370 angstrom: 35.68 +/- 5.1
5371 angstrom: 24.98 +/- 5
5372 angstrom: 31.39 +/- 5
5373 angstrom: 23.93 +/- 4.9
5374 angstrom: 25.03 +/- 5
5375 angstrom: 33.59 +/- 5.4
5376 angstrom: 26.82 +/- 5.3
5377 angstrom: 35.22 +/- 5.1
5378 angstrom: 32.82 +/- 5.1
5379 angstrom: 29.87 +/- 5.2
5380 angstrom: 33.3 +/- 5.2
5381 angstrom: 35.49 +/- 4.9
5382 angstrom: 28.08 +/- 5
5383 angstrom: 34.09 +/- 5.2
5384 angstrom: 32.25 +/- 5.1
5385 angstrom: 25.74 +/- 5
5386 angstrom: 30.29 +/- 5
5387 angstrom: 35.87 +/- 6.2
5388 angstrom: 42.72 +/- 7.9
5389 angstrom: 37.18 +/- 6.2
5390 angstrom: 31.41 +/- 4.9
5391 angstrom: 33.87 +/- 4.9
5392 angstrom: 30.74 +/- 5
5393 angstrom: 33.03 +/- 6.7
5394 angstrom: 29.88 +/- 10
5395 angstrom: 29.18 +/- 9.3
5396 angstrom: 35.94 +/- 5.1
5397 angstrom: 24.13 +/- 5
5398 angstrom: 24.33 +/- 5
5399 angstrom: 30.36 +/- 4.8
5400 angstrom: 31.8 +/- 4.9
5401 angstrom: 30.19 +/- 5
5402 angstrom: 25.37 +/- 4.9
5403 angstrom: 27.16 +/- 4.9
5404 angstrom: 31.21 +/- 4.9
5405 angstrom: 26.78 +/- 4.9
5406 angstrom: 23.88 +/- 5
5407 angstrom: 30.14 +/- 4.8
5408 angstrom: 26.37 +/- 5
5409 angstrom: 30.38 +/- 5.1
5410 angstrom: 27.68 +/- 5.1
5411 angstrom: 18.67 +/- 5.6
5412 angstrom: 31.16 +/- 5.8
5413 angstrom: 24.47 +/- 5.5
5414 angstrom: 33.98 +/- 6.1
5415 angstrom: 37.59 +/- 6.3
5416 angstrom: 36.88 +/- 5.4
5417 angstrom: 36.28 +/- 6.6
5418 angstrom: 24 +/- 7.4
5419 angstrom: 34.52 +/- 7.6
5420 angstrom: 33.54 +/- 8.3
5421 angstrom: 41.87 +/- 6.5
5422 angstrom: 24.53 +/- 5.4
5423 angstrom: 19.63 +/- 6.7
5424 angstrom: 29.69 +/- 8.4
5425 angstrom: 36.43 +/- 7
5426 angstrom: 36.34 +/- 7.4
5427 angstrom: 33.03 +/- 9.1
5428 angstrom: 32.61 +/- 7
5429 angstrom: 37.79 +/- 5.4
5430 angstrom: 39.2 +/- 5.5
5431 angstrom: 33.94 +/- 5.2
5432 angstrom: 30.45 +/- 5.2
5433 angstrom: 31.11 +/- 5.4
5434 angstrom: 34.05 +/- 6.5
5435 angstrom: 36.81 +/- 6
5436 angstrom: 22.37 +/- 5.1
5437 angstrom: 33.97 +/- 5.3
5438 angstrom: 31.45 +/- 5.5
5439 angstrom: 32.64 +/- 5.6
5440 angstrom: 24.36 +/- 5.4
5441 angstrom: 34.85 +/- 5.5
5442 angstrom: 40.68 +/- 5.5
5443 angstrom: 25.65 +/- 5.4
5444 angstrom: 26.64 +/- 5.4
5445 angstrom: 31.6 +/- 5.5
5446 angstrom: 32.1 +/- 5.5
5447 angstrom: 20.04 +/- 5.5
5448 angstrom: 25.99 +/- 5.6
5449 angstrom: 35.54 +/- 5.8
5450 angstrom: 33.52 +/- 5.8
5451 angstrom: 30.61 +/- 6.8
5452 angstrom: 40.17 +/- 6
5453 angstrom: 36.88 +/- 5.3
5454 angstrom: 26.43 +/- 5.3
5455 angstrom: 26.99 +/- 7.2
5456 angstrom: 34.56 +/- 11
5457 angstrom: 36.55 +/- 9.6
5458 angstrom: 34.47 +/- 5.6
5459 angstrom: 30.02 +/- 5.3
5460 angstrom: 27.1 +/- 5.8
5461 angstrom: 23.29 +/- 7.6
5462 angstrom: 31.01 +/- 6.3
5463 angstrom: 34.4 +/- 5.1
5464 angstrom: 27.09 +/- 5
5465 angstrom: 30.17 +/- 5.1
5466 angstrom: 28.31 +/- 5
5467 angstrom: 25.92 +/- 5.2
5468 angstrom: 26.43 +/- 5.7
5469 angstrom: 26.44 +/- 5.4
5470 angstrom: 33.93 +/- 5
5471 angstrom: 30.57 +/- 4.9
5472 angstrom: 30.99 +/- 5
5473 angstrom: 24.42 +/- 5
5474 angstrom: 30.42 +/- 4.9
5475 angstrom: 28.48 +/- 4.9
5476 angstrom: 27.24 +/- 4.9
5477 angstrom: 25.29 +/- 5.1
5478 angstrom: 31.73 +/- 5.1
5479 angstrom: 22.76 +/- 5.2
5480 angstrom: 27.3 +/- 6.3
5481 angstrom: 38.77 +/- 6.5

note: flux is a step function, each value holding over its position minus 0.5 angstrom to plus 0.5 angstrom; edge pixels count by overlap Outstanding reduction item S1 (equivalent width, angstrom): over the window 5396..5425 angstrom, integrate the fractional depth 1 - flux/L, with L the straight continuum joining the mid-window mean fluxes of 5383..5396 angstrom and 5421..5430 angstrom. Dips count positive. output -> 2.8 angstrom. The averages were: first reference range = 32.9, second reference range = 32.3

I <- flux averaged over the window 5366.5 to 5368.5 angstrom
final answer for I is 46.2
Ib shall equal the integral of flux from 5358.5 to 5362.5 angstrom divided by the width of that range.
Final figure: 29.5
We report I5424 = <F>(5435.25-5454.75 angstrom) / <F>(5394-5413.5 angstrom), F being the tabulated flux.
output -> 1.11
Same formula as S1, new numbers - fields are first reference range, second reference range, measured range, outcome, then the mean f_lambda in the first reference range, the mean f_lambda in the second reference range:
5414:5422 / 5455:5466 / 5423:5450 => 0.79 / 34.2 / 30.6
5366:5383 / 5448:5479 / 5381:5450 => 0.99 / 32.7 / 30.1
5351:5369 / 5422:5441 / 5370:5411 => 3.30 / 33.6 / 31.9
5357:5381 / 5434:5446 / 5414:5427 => -0.52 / 32.1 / 31.2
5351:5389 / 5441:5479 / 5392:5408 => 1.42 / 32.5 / 30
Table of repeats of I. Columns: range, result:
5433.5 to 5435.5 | 35.4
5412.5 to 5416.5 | 33.2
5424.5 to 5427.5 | 35.3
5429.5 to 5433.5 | 33.7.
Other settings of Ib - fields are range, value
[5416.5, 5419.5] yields 31.6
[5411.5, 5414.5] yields 29.9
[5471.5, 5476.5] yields 28.3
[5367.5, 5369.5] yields 39.1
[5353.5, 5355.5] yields 29.3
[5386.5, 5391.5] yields 36.2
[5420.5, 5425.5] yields 30.4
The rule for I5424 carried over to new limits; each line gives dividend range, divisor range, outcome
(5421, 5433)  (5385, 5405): 1.05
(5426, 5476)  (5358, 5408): 0.99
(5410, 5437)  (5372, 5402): 1.02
